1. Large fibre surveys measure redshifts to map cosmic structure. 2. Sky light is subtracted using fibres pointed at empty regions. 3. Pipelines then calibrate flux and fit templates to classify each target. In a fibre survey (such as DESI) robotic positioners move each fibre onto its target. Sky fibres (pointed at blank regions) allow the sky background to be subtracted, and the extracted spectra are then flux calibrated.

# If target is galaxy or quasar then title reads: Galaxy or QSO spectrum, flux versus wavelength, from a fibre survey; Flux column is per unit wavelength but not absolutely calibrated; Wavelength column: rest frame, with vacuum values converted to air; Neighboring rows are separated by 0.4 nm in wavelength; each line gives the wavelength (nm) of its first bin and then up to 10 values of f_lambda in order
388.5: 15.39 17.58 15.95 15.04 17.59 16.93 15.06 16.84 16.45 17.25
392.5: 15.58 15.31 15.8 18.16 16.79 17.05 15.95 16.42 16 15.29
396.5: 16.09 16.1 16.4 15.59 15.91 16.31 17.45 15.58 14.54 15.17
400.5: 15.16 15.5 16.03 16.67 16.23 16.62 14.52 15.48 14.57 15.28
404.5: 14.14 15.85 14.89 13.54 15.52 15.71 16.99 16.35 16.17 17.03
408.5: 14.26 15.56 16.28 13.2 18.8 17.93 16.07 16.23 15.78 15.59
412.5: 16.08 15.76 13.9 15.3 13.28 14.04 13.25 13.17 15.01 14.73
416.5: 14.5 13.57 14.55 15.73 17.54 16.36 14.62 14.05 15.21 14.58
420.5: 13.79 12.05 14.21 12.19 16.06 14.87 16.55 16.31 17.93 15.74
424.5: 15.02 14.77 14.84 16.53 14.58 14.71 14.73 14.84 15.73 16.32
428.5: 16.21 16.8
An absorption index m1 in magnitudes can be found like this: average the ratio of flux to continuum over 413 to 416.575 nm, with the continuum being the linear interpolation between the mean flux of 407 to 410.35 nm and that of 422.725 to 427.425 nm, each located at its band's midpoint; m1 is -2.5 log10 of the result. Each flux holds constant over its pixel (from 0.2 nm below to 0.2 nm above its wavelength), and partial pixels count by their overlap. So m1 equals 0.122 mag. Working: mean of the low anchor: 16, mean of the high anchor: 15.6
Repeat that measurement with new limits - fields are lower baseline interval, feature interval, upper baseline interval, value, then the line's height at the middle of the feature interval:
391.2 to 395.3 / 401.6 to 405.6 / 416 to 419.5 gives 0.04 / 15.9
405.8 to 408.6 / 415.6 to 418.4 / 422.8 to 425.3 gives 0.06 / 16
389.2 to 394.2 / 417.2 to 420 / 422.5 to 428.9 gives 0.03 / 15.8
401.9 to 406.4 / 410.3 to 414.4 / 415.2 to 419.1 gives -0.03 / 15.1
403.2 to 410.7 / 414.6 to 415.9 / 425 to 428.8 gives 0.13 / 15.6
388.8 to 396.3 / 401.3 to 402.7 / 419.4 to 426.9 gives -0.03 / 15.9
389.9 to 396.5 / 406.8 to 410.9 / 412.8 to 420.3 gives -0.07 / 15.2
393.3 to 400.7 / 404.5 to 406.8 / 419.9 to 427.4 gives 0.04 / 15.7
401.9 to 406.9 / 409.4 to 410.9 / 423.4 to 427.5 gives -0.08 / 15.3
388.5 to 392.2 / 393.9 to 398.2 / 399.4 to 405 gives -0.01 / 15.9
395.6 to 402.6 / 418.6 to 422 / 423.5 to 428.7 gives 0.12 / 15.6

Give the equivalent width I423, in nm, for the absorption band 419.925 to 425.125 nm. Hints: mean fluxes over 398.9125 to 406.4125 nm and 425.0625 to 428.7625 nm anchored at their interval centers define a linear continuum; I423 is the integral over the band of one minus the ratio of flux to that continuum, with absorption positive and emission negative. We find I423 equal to 0.158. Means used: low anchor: 15.4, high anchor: 15.4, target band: 14.9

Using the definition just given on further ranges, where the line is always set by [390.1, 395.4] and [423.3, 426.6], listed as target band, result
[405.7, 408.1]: 0.01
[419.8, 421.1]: 0.17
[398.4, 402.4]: 0.10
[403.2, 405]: 0.13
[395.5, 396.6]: 0.04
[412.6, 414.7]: 0.18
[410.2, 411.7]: -0.07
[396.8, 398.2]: 0.03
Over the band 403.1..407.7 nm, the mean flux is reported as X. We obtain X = 15.3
